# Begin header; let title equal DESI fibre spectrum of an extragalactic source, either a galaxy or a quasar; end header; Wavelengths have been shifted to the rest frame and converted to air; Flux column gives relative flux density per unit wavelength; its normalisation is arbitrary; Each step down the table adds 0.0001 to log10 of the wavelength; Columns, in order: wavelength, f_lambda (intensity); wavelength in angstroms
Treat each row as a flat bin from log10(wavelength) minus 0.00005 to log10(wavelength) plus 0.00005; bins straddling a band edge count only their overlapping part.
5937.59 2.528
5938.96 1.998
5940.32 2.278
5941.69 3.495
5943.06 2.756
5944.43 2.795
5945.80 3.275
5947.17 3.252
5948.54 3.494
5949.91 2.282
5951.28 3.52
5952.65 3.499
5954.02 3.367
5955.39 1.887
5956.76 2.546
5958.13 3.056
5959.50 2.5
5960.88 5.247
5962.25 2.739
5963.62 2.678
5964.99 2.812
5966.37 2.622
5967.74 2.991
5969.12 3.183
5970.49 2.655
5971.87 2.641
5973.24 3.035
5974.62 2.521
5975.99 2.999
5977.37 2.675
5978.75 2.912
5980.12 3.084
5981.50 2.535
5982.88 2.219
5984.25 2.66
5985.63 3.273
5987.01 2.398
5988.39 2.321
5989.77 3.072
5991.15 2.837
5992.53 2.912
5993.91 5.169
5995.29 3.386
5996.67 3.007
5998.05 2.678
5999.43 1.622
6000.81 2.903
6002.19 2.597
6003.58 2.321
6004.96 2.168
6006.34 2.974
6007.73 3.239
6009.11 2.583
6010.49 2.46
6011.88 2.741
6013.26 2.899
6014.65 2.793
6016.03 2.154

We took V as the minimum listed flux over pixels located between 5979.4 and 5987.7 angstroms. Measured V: 2.219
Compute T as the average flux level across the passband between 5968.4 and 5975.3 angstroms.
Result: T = 2.81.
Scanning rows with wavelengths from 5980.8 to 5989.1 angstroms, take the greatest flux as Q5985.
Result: 3.273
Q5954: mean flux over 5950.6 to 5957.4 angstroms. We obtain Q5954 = 2.97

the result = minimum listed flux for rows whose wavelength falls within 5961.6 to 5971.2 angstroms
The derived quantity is 2.622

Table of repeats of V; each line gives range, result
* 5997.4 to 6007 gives 1.622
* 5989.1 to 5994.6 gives 2.837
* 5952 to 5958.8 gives 1.887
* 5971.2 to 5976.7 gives 2.521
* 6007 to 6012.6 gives 2.46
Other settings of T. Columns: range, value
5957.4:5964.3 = 3.24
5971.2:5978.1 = 2.78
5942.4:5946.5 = 2.94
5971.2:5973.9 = 2.84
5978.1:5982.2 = 2.84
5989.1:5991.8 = 2.95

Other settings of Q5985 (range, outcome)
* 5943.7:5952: 3.52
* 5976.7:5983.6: 3.084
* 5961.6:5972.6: 3.183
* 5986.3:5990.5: 3.072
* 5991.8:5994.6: 5.169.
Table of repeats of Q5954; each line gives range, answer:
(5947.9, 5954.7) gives 3.23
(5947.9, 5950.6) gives 2.88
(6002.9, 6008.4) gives 2.67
